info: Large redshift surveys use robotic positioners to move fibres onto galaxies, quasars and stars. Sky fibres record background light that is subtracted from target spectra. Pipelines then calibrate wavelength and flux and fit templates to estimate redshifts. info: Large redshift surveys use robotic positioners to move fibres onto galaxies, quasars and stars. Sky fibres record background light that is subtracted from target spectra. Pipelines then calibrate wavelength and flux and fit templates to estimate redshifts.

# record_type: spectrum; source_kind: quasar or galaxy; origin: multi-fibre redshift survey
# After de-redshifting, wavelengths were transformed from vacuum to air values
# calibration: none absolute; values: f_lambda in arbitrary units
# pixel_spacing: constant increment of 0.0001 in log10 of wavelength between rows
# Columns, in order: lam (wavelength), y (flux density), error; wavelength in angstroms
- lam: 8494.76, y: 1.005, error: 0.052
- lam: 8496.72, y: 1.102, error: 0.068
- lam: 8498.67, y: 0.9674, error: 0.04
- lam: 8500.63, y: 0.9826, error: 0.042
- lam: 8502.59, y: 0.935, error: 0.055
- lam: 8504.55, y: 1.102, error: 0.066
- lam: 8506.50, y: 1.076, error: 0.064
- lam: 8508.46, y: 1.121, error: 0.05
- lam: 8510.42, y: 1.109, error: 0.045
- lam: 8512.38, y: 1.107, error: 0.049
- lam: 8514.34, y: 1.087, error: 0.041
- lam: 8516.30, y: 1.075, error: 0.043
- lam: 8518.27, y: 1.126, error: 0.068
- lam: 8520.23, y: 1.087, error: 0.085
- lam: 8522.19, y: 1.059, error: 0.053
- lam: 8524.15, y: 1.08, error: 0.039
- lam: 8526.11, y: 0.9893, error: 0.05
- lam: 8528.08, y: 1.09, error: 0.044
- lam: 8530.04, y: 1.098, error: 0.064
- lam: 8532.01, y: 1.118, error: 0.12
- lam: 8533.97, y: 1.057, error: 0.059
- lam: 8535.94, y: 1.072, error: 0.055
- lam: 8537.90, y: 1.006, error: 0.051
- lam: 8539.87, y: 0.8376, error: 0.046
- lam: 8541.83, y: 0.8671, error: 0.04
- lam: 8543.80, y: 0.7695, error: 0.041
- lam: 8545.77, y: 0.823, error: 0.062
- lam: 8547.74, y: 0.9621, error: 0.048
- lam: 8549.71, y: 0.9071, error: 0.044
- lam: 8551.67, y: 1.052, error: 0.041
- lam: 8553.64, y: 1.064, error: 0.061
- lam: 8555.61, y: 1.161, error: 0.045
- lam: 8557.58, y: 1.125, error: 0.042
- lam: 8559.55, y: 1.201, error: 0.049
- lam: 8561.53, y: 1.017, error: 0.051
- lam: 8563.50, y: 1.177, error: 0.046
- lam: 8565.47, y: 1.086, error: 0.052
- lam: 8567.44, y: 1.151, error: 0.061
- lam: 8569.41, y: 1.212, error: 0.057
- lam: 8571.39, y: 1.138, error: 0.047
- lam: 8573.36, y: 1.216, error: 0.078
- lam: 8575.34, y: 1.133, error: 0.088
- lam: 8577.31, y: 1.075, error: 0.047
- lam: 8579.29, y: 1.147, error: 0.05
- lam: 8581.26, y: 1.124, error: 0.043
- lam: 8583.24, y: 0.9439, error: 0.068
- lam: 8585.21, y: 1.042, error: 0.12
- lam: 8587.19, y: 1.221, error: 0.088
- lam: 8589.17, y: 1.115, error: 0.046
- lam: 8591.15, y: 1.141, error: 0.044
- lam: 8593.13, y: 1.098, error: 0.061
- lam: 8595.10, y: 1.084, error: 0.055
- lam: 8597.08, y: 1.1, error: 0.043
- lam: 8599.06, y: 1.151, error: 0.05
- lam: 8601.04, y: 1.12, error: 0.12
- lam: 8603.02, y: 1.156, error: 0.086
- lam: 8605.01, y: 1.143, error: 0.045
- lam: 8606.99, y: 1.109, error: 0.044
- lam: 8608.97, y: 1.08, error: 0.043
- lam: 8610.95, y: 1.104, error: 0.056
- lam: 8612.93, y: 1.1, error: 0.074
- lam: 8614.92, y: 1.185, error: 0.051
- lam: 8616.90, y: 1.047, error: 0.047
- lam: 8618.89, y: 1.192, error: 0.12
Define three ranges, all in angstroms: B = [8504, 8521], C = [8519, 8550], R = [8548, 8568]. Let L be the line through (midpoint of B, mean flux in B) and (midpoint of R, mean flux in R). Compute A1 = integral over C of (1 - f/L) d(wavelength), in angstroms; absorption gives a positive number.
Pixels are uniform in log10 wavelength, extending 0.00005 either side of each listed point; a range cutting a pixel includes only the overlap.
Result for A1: 2.9 angstroms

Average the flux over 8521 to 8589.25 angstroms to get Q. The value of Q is 1.06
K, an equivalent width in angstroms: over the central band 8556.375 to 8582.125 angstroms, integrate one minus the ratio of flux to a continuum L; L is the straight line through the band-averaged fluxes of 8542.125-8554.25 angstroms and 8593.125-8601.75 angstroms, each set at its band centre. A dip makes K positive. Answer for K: -3.5 angstroms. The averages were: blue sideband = 0.922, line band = 1.14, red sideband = 1.11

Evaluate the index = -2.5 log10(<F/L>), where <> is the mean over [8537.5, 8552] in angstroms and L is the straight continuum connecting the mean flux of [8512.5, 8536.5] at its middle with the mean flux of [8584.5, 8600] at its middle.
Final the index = 0.22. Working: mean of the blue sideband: 1.08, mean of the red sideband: 1.12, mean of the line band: 0.892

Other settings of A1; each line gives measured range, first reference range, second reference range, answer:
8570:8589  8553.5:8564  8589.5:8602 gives 0.05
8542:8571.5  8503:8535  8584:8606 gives 1.46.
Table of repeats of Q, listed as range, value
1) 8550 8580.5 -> 1.13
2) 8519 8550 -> 0.992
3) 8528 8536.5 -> 1.09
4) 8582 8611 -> 1.11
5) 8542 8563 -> 1.01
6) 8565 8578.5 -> 1.15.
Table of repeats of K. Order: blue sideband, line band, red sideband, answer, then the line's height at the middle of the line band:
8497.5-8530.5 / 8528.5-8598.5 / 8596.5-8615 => 1.79 angstroms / 1.1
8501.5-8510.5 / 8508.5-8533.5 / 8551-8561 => -0.15 angstroms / 1.08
